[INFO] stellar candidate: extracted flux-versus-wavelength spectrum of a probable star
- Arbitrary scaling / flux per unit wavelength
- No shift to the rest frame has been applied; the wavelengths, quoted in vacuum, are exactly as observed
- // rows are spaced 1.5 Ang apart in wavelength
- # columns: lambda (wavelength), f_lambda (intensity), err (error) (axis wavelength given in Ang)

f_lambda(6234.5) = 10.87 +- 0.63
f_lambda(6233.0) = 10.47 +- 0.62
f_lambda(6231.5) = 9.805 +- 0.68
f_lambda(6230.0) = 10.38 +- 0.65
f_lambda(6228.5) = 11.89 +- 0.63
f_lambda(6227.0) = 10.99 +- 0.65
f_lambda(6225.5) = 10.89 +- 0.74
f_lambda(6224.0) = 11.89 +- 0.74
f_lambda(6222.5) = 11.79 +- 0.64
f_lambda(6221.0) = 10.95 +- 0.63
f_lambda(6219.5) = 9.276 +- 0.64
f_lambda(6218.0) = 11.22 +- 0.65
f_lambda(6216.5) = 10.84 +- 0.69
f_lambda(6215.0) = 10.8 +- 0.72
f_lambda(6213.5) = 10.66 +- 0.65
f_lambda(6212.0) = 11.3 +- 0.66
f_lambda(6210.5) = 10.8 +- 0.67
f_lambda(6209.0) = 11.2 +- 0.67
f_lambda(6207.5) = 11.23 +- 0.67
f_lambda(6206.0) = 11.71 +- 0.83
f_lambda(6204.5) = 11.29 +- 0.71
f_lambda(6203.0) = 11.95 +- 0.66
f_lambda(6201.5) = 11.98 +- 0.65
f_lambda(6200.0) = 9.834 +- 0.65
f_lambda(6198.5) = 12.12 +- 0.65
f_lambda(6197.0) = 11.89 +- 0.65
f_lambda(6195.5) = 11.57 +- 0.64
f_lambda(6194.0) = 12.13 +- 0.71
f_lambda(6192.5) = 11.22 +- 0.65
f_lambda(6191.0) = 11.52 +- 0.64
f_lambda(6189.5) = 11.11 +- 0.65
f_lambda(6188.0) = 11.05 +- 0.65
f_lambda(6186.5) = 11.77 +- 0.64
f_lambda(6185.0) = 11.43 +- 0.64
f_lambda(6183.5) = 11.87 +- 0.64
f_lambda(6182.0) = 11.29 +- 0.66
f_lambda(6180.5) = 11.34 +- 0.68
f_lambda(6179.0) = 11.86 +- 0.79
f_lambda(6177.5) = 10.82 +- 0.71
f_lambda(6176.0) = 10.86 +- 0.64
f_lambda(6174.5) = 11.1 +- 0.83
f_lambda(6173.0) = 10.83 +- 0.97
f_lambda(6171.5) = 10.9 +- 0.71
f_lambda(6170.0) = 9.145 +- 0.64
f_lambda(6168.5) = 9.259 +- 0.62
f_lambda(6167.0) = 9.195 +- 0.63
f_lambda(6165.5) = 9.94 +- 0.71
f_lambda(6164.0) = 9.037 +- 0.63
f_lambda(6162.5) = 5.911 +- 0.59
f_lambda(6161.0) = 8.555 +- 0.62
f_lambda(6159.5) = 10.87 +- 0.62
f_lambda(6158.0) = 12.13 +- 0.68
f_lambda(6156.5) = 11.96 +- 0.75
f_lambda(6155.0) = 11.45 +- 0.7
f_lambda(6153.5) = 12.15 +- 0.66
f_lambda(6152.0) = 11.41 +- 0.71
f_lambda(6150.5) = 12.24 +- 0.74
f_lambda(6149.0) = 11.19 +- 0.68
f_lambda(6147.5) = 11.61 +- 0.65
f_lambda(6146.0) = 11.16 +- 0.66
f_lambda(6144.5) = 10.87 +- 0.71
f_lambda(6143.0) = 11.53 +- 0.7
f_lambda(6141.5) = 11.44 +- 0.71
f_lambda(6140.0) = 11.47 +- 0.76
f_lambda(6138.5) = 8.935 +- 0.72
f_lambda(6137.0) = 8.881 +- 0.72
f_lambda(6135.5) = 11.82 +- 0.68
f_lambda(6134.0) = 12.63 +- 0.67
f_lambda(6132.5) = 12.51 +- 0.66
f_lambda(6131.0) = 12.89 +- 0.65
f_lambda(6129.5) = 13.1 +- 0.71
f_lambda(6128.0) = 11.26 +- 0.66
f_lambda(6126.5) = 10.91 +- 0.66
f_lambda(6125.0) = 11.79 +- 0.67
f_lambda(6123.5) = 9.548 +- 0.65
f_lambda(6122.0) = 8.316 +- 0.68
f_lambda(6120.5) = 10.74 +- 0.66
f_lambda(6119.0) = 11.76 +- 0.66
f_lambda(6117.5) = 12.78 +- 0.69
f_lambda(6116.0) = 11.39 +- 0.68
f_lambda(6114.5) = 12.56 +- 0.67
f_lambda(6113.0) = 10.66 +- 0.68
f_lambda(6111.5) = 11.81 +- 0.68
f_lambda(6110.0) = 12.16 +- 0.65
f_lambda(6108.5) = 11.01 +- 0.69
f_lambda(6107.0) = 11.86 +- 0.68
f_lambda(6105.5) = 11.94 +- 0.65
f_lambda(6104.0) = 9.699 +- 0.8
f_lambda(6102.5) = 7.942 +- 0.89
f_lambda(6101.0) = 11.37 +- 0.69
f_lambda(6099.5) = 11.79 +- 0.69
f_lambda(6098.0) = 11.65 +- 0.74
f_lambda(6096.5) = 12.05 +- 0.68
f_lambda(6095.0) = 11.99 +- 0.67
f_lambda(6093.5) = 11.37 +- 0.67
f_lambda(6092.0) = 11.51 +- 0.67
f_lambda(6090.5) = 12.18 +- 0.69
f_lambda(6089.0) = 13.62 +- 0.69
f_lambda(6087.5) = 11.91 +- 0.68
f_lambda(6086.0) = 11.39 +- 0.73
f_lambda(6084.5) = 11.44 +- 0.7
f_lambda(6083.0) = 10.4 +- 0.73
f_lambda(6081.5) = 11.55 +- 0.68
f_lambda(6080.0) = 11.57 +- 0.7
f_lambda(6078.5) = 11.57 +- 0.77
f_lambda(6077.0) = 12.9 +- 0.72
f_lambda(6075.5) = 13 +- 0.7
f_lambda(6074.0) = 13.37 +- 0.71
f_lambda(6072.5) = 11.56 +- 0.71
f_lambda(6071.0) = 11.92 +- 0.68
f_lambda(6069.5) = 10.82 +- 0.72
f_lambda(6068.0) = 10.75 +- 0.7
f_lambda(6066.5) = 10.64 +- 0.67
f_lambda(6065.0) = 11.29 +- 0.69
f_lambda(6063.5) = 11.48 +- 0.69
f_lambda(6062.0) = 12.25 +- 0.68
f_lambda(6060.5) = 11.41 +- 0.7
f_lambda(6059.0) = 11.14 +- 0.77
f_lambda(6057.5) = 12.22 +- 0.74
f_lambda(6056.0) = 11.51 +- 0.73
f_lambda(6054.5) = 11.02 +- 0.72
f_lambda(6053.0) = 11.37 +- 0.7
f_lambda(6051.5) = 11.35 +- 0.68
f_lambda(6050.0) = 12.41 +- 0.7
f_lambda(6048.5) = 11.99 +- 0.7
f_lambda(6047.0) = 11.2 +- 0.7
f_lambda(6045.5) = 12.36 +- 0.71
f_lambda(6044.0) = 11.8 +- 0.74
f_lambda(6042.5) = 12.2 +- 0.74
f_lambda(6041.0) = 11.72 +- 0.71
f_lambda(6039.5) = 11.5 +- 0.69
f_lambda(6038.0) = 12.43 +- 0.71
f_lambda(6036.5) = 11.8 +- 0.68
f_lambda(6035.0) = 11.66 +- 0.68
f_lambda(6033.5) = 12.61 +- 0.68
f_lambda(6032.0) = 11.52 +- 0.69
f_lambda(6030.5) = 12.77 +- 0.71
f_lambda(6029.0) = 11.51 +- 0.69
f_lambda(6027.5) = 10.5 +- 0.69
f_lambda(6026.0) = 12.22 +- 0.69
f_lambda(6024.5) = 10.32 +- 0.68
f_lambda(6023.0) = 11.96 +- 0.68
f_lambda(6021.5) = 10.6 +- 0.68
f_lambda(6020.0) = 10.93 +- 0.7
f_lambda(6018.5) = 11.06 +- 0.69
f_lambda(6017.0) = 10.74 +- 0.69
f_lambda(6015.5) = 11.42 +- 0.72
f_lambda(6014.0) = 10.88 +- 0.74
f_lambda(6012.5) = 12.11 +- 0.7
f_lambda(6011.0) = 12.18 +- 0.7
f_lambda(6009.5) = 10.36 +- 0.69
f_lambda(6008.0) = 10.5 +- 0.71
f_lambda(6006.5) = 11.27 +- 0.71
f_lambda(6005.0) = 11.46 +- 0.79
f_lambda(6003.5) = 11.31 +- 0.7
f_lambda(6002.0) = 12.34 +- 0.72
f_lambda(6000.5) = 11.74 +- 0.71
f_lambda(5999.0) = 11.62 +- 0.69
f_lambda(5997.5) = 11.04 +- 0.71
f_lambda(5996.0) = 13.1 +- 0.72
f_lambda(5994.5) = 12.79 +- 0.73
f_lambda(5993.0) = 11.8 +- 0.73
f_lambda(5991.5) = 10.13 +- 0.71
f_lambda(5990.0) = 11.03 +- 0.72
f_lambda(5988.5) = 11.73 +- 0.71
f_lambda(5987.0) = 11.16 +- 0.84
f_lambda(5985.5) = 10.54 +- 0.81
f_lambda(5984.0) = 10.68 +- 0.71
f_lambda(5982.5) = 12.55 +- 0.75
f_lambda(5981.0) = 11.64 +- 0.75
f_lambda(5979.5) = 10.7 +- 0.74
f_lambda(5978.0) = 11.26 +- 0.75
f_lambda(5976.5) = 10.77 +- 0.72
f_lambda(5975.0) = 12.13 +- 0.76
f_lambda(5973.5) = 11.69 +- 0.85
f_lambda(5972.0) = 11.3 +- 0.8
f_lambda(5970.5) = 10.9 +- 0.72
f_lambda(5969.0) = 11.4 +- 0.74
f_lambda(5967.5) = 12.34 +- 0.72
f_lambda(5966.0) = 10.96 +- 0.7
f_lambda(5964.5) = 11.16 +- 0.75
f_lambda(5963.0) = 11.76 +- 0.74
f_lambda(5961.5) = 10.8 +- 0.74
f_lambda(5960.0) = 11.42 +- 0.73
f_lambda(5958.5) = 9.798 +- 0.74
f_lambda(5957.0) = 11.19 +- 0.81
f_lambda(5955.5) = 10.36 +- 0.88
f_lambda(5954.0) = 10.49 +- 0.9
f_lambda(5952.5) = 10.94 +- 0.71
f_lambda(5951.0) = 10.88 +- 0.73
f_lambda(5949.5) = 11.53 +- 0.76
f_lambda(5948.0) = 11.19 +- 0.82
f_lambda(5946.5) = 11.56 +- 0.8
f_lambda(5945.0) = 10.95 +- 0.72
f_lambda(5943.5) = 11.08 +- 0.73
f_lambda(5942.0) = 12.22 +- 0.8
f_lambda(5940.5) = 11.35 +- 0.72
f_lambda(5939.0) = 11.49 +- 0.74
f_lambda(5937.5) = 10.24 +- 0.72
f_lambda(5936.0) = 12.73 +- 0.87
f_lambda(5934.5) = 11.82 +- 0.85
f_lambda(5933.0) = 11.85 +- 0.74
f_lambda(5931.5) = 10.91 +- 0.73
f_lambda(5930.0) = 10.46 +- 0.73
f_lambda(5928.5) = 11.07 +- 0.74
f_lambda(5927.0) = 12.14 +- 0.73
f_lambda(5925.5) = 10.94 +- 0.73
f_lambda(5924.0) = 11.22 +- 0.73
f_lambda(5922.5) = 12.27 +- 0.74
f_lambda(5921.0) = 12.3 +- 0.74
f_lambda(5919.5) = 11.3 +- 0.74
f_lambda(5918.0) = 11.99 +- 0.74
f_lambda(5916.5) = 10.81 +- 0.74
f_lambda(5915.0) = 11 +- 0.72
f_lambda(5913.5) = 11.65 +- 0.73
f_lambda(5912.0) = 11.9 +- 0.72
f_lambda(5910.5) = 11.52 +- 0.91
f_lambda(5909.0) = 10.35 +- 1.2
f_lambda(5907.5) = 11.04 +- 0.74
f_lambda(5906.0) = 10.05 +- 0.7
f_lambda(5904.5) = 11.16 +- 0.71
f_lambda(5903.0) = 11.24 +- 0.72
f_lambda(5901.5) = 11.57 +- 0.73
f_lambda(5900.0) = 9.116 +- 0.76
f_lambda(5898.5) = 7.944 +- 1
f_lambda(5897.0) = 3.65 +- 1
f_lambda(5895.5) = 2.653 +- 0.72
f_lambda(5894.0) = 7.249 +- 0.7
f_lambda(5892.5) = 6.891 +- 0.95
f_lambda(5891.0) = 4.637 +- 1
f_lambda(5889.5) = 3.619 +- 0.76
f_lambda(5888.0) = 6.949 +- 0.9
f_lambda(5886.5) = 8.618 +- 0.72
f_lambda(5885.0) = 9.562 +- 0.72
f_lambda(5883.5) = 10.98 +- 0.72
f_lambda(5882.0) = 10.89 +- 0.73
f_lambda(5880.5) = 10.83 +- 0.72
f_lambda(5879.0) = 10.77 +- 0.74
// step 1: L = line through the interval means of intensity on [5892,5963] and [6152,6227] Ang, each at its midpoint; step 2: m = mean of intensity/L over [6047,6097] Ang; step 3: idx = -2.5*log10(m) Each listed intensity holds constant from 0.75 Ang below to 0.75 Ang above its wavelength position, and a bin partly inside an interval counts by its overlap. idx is -0.09 mag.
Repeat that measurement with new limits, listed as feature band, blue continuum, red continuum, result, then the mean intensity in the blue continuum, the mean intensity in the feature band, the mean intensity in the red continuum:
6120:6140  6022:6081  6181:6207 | 0.05 mag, 11.7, 11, 11.5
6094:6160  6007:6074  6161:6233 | -0.02 mag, 11.5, 11.3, 10.9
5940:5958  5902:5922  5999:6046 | 0.02 mag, 11.3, 11.1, 11.5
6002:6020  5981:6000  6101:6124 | 0.02 mag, 11.5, 11.2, 11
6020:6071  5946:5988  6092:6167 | -0.04 mag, 11.2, 11.6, 11.1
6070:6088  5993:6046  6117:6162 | -0.04 mag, 11.6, 11.9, 11.2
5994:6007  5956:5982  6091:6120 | -0.05 mag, 11.3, 11.8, 11.4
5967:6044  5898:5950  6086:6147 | -0.02 mag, 11.2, 11.5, 11.4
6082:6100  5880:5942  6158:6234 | -0.12 mag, 10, 11.8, 10.8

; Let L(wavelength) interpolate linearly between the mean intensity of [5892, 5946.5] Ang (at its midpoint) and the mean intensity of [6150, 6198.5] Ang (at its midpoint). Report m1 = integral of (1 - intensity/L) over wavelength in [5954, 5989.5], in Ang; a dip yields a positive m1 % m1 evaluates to -2.02 Ang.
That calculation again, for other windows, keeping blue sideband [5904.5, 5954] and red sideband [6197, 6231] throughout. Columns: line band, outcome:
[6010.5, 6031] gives -0.1 Ang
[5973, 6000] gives -0.4 Ang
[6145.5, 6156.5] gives -0.4 Ang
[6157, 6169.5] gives 2.0 Ang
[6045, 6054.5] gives -0.4 Ang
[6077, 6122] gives -1.0 Ang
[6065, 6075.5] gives -0.3 Ang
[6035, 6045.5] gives -0.6 Ang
